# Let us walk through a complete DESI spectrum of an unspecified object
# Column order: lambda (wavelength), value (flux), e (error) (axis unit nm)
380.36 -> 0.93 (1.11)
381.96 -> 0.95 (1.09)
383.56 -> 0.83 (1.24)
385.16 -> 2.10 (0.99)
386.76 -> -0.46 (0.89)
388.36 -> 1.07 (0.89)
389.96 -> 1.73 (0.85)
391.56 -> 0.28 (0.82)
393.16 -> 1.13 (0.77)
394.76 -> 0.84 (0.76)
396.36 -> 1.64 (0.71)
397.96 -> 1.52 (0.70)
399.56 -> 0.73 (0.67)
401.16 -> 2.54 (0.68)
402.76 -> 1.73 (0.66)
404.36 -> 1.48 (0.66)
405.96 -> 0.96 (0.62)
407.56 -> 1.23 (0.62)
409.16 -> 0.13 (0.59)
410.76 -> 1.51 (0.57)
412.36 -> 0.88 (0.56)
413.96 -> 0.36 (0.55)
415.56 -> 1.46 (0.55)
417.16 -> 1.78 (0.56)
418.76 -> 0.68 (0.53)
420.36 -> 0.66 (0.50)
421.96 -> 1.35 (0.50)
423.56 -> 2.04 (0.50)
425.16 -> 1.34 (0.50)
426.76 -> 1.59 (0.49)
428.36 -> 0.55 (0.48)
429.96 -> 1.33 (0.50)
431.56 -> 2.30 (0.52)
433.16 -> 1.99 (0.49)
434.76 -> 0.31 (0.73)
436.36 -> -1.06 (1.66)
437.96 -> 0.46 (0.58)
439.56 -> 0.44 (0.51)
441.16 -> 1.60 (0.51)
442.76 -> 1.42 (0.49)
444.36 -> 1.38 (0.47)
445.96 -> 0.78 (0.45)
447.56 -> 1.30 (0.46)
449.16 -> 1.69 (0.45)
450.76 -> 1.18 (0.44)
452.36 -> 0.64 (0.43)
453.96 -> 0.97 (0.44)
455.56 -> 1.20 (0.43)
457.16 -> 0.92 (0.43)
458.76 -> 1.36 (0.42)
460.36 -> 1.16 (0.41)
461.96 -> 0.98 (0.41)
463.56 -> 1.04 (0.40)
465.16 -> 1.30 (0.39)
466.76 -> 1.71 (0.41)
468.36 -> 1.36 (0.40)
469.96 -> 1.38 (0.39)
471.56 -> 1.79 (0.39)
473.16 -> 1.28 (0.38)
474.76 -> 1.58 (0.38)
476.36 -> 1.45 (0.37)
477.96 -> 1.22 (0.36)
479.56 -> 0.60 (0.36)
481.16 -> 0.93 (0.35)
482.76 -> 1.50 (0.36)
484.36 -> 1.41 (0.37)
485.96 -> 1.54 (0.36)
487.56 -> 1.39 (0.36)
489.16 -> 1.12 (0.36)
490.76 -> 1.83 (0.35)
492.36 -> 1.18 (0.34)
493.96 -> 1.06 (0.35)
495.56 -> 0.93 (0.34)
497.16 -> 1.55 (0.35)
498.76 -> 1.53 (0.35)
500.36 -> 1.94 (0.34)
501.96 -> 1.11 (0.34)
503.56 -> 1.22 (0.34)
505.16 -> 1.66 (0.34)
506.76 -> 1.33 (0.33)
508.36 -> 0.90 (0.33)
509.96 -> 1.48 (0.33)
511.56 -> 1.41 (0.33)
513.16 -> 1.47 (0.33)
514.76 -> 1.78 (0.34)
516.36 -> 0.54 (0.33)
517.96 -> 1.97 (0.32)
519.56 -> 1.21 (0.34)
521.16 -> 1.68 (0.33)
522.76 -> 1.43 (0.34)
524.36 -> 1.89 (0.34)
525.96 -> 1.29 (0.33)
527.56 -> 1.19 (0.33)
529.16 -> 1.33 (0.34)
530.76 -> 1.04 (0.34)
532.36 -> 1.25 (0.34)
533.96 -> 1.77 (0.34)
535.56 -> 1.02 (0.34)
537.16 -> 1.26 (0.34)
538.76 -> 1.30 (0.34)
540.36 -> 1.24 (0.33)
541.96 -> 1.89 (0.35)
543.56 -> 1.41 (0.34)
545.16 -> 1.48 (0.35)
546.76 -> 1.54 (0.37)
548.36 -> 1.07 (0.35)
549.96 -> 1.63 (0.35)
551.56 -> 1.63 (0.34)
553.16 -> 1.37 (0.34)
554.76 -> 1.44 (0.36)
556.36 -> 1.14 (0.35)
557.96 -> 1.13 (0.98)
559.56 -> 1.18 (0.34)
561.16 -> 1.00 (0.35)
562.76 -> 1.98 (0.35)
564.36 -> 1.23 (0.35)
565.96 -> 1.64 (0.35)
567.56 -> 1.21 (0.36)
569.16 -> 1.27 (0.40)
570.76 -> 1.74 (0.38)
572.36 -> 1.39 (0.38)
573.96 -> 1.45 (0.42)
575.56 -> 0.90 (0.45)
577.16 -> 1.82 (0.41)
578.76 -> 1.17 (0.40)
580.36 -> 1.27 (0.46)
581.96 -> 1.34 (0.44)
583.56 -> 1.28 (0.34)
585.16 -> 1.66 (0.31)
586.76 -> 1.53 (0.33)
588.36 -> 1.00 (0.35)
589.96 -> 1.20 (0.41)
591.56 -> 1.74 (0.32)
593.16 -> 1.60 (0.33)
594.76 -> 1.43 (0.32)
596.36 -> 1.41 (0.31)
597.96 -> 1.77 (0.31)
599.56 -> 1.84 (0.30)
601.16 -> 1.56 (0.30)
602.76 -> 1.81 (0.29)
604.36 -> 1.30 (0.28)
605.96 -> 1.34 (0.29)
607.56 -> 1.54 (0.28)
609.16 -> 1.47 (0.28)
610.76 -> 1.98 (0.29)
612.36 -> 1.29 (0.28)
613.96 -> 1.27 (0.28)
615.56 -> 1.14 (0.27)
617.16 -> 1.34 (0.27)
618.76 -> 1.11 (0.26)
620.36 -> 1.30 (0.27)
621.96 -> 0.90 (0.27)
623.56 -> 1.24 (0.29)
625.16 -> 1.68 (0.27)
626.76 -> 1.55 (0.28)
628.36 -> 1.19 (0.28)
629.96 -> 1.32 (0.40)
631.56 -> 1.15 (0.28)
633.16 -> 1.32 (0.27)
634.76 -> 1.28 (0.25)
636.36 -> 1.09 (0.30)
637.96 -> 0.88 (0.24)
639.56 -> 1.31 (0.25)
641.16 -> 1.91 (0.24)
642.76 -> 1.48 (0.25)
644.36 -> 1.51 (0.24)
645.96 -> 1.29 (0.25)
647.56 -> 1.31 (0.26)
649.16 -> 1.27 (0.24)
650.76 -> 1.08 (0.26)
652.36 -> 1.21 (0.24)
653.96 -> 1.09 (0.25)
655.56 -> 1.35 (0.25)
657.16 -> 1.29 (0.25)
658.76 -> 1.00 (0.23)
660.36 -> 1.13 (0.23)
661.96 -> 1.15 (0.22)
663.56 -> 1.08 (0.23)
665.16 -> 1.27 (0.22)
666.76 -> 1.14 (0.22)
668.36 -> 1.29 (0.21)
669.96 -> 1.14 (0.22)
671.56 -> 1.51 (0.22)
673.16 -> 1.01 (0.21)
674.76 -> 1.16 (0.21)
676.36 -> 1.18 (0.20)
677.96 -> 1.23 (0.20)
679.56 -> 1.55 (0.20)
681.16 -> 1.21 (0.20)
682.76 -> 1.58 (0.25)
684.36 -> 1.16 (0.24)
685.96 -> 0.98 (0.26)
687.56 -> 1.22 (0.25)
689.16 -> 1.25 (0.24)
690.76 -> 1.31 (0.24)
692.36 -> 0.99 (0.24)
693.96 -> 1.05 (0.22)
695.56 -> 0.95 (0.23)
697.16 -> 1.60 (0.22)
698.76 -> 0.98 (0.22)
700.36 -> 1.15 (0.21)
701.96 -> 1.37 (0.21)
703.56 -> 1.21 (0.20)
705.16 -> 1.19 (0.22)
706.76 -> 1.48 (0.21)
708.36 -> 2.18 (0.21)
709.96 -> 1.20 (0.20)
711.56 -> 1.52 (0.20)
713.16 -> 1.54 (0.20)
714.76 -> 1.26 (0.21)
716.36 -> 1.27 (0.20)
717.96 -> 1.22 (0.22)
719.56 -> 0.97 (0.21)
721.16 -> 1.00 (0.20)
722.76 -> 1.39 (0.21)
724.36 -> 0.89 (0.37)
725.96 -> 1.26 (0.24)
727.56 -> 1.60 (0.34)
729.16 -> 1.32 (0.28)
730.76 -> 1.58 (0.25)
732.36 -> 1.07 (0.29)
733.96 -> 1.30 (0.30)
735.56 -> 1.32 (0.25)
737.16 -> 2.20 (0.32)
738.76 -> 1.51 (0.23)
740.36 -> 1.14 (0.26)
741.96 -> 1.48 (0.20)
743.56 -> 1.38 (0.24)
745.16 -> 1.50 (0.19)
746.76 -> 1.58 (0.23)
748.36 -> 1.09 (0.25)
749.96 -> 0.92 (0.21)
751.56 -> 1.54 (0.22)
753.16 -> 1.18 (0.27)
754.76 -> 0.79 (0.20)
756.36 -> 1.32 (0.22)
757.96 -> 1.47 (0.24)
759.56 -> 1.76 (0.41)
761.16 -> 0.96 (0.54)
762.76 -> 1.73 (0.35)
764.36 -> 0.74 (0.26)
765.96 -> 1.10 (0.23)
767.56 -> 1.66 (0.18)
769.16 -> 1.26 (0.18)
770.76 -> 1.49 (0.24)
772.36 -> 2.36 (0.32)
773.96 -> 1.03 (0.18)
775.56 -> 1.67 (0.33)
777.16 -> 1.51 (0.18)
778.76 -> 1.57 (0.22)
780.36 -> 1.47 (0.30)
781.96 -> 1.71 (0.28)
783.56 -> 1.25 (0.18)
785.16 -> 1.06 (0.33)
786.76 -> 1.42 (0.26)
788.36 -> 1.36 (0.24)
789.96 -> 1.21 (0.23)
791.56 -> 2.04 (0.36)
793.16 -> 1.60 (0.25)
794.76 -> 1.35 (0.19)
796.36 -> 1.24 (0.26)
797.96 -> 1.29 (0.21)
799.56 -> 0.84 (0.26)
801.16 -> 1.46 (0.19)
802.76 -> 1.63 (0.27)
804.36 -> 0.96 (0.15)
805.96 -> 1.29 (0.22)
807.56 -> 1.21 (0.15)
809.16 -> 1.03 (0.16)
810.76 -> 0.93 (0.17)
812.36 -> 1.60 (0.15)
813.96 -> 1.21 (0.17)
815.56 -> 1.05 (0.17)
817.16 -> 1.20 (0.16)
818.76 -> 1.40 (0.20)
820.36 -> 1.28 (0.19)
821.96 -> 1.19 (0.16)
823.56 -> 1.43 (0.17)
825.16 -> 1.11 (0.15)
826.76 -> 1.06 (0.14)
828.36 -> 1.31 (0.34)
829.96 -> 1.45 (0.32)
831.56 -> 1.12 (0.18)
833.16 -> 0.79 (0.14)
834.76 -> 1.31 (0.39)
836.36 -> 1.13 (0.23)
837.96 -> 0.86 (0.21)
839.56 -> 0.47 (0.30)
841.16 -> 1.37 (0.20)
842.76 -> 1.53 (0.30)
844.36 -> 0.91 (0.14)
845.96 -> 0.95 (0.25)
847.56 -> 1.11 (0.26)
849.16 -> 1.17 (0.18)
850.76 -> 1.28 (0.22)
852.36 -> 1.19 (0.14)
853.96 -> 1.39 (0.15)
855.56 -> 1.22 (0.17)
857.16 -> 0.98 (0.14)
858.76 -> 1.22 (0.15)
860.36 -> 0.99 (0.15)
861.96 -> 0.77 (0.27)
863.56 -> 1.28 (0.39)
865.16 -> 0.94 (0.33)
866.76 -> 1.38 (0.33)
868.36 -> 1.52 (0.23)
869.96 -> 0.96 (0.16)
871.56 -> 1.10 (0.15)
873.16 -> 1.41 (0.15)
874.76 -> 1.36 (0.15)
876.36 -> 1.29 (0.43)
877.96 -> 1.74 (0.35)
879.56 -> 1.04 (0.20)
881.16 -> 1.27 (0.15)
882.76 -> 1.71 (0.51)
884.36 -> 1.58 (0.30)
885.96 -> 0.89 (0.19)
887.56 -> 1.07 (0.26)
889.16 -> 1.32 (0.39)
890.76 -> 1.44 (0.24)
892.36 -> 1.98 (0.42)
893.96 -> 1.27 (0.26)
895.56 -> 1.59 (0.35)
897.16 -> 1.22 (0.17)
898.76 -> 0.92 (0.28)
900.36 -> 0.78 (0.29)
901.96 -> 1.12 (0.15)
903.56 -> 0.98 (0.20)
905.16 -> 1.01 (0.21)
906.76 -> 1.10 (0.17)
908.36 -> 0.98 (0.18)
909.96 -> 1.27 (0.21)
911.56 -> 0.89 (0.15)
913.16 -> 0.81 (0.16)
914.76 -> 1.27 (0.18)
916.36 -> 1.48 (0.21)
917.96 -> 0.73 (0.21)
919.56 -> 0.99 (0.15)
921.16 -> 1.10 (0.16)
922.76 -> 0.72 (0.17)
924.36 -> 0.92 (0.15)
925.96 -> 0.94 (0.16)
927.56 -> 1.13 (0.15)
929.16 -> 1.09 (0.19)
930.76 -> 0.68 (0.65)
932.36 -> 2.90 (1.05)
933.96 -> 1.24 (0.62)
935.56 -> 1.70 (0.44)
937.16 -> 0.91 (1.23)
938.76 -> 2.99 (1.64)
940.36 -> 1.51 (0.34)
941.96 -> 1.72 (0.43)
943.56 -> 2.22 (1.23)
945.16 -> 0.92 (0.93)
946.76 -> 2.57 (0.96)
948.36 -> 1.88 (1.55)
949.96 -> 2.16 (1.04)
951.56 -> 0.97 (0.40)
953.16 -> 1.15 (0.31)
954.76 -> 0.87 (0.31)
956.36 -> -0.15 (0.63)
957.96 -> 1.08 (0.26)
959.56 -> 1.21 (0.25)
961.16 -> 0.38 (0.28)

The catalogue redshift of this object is 0.079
